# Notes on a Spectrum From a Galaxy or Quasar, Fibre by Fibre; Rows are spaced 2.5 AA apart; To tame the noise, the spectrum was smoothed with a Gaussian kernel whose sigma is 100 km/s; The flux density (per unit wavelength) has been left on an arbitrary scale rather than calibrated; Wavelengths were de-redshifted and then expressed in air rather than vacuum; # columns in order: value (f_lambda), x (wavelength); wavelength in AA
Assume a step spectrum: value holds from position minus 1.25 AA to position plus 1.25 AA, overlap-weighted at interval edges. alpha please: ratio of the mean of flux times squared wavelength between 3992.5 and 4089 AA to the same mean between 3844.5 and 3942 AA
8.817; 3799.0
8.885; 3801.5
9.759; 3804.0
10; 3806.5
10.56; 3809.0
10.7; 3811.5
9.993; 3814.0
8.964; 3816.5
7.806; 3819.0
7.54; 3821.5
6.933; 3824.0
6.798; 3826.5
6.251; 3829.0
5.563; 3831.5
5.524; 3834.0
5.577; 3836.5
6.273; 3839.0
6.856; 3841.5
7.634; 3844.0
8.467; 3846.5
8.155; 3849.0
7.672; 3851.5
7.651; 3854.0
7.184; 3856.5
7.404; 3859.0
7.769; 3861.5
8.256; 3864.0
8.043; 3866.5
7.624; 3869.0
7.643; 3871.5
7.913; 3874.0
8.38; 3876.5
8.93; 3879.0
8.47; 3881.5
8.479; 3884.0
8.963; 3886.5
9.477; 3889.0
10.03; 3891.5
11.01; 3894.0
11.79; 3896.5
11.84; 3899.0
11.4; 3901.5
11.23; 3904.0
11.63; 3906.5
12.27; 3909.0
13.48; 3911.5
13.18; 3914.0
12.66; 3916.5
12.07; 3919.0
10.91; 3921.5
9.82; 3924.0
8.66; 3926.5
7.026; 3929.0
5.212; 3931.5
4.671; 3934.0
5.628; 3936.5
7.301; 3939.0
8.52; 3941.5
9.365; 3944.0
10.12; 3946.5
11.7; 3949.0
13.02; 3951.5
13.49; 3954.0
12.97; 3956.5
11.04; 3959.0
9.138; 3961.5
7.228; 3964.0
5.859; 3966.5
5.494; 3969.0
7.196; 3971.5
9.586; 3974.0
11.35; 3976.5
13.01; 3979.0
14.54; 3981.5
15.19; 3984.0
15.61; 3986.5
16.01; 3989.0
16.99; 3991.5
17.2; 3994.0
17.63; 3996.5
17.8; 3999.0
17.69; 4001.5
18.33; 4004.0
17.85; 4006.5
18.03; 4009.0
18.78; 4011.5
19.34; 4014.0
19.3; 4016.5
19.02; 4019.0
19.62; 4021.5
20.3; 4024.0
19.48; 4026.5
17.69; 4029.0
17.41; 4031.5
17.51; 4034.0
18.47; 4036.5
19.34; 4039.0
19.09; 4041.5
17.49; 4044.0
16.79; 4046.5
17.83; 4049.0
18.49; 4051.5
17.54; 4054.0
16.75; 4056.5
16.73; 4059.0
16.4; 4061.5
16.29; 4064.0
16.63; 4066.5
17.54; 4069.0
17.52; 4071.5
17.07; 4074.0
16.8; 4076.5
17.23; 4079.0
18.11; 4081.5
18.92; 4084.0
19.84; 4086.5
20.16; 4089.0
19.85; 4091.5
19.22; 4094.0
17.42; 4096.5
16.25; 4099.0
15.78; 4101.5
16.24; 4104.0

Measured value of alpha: 2.12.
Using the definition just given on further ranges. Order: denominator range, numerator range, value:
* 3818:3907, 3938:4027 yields 1.81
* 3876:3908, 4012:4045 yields 1.97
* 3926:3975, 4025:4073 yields 2.14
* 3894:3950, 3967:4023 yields 1.62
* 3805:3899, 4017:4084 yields 2.40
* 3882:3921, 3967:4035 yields 1.51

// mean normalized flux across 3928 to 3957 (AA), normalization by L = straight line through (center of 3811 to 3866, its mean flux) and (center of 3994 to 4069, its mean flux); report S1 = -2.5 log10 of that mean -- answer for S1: 0.42 mag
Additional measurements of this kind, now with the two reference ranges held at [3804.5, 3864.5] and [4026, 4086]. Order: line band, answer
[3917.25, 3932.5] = 0.27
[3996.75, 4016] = -0.18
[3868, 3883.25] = 0.17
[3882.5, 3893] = 0.10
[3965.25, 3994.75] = 0.17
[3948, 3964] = 0.14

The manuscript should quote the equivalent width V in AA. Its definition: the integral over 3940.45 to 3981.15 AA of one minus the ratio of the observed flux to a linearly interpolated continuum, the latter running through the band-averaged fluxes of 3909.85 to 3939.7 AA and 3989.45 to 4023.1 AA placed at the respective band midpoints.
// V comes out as 9.4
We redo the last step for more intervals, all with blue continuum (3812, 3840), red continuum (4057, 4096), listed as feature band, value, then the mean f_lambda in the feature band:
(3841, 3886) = 3.9 AA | 7.95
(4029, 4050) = -2.2 AA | 18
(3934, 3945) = 4.3 AA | 7.32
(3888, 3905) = -1.4 AA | 11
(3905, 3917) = -2.1 AA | 12.6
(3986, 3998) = -2.1 AA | 16.8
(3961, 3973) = 5.7 AA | 6.9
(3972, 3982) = 1.5 AA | 11.6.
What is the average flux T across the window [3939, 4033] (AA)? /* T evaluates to 14.3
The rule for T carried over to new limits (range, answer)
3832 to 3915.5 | 8.96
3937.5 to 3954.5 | 10.3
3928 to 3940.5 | 6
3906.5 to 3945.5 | 9.46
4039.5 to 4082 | 17.3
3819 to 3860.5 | 7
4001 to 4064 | 18.2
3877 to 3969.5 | 9.86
